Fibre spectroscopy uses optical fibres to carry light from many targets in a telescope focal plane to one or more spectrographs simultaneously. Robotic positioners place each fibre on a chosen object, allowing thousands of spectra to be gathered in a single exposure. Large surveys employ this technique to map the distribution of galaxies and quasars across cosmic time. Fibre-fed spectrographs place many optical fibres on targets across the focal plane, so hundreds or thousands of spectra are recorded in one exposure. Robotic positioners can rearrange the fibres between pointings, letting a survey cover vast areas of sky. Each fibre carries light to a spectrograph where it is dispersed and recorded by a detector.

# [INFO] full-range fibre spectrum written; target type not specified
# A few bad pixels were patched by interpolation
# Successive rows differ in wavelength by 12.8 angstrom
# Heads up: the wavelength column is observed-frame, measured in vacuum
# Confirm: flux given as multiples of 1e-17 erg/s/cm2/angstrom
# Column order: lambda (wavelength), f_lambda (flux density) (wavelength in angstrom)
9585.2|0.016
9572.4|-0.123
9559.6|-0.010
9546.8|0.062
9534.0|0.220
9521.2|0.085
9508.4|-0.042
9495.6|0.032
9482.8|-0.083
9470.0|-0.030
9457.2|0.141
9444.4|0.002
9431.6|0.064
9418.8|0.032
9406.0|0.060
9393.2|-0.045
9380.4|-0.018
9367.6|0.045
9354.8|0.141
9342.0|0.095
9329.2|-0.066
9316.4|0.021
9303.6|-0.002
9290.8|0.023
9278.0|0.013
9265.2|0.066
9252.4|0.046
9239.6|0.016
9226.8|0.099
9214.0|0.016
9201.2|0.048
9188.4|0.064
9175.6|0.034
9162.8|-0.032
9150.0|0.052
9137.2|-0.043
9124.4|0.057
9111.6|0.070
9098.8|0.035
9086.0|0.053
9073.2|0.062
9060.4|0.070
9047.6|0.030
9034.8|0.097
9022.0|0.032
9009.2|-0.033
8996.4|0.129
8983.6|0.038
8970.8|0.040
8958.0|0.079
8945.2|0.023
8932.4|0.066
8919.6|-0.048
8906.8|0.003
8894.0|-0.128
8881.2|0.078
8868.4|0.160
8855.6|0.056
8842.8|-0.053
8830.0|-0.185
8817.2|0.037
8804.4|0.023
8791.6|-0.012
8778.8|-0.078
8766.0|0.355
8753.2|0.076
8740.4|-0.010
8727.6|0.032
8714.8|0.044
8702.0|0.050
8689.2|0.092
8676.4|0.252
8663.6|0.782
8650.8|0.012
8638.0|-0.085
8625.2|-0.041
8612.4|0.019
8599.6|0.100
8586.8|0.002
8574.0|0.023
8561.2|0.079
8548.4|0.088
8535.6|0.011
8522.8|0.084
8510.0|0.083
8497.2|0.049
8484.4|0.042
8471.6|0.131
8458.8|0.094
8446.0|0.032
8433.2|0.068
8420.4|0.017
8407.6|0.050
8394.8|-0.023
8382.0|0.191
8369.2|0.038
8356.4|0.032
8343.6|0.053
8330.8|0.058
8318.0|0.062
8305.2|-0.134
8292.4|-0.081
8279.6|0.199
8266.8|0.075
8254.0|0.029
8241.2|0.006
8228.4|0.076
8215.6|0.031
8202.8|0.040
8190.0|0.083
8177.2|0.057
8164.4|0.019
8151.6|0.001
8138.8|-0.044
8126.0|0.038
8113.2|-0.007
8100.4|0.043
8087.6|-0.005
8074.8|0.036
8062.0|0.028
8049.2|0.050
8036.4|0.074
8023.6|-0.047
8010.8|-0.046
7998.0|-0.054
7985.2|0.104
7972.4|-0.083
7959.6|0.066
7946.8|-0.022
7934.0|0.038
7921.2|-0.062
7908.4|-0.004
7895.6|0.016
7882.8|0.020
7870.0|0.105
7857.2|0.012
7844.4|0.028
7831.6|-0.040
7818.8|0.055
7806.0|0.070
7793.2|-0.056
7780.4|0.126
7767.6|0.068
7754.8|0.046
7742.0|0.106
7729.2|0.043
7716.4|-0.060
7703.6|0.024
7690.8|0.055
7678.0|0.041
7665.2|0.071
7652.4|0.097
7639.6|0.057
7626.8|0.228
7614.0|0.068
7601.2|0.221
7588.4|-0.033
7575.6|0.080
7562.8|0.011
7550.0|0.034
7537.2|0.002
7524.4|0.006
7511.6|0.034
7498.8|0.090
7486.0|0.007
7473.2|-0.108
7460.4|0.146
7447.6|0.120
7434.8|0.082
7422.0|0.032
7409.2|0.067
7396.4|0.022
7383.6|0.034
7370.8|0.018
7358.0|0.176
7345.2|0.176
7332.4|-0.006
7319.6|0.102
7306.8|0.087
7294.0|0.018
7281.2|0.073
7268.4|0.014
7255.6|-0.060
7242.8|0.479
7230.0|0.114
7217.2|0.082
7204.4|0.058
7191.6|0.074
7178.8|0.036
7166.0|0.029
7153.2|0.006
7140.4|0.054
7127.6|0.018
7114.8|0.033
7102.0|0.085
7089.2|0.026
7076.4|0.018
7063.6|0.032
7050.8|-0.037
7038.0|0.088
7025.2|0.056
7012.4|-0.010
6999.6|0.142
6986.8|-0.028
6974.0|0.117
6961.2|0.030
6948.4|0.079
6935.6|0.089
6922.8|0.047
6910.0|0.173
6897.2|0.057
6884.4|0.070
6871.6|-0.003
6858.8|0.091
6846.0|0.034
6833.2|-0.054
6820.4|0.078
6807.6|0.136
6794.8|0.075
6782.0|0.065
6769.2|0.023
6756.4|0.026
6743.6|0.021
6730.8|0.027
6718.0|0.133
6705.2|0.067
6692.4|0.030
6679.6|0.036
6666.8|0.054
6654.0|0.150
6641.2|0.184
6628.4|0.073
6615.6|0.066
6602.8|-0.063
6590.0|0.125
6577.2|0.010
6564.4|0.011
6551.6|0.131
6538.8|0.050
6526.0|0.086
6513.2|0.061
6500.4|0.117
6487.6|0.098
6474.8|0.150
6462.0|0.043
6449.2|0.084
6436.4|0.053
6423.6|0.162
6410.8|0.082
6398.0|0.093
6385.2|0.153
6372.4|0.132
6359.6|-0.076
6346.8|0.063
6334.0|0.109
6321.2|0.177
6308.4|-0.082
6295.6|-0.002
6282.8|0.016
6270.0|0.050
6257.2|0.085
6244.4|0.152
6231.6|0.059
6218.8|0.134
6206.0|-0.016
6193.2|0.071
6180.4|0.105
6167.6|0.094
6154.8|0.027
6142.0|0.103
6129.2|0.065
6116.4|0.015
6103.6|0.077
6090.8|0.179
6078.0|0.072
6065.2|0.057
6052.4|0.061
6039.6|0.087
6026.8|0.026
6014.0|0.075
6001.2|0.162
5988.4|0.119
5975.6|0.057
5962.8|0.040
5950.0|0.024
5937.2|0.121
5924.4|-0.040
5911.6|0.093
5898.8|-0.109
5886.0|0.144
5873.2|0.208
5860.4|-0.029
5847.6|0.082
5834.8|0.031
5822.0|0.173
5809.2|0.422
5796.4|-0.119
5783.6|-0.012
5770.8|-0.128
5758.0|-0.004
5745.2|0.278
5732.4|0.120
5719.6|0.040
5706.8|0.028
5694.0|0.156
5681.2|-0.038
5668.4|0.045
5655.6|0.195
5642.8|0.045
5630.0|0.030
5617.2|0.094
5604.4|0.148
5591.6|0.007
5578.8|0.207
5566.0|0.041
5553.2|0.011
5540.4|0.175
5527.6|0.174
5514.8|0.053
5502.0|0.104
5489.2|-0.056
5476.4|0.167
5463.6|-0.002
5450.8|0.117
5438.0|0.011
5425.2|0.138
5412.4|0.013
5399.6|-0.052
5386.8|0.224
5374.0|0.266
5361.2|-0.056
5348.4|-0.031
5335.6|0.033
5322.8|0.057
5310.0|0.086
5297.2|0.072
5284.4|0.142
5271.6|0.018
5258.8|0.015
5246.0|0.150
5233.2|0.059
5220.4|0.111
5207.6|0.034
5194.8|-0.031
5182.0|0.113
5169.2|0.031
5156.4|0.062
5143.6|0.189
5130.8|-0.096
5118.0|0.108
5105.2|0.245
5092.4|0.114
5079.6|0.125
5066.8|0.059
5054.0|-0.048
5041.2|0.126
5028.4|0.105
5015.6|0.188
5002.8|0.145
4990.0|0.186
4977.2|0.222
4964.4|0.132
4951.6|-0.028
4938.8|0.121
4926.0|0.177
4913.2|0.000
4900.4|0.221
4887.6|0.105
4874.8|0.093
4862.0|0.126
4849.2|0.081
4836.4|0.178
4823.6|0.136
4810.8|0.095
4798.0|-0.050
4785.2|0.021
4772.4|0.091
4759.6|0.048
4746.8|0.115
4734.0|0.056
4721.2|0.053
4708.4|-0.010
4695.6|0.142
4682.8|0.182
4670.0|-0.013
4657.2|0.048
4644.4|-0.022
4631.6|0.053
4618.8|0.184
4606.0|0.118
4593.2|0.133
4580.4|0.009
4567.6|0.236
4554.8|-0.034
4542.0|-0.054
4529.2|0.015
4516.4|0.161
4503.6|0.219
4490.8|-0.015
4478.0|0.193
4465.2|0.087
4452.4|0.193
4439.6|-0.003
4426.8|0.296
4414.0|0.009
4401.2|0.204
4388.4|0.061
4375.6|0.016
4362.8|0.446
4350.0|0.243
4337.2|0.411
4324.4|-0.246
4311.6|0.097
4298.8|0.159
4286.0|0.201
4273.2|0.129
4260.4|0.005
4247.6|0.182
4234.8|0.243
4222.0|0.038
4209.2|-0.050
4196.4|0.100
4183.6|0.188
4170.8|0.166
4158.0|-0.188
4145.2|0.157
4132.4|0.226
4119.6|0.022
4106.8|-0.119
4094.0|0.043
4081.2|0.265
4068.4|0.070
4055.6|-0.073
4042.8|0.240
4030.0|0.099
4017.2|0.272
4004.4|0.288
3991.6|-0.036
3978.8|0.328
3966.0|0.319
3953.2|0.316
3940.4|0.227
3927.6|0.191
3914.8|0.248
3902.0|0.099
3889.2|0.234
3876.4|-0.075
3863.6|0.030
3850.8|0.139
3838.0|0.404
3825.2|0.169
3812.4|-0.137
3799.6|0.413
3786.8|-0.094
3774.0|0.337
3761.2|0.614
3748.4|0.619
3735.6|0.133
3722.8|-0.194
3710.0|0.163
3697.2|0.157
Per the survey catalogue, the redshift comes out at 1.324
